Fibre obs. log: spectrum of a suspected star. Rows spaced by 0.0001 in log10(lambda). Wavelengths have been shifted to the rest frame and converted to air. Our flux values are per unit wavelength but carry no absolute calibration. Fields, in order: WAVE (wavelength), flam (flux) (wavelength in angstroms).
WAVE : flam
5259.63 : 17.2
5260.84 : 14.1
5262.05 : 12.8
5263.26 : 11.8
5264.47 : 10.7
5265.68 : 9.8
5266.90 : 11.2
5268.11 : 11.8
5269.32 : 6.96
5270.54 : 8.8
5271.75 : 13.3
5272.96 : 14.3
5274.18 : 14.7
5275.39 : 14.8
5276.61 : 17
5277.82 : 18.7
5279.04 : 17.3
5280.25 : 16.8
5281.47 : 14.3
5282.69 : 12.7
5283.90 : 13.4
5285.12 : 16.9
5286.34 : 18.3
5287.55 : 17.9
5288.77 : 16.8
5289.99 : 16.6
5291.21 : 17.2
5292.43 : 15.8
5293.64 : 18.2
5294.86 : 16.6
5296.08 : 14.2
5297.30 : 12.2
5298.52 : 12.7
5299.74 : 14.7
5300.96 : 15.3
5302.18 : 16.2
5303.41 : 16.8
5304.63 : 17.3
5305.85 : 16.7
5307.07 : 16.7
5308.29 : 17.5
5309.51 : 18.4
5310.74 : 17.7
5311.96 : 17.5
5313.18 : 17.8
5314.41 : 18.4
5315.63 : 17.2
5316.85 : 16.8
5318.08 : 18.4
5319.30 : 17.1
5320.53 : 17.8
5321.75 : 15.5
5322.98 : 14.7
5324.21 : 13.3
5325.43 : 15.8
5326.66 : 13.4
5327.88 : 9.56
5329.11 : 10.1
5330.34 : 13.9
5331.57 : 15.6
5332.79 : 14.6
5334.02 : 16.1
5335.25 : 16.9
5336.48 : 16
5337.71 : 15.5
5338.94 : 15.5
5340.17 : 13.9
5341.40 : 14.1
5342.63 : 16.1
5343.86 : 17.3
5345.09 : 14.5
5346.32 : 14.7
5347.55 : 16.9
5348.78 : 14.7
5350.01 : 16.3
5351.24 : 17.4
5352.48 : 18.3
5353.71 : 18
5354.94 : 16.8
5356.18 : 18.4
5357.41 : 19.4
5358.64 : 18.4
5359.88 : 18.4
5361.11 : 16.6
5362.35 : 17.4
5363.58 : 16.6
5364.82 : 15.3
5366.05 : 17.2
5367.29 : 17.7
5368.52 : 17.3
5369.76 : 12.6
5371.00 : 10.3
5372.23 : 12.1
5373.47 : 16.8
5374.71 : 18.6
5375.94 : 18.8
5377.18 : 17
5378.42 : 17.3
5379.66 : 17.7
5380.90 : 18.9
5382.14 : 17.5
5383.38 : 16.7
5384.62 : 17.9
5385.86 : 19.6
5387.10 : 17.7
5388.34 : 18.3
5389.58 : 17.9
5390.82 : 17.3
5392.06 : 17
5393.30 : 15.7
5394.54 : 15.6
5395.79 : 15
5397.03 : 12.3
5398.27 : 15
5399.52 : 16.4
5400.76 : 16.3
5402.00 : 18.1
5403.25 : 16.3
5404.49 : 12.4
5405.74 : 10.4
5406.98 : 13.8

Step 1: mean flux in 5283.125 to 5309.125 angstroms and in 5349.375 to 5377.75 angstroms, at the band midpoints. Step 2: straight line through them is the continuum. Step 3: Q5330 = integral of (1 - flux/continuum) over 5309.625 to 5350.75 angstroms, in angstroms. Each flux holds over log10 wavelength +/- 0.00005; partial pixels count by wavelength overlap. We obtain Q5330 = 2.1 angstroms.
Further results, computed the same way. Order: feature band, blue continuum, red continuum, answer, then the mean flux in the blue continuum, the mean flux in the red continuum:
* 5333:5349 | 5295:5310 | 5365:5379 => 0.3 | 15.7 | 16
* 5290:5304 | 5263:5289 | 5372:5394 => -0.8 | 14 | 17.5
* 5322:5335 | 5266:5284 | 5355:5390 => 1.4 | 13.7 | 17.1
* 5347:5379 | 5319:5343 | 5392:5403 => -3.3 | 14.7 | 15.7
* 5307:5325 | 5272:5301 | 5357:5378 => -1.1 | 15.7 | 16.5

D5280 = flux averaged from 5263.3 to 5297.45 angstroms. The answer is 14.5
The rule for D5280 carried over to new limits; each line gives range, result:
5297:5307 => 15.4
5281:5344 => 15.8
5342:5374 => 16.4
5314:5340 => 15.3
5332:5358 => 16.3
